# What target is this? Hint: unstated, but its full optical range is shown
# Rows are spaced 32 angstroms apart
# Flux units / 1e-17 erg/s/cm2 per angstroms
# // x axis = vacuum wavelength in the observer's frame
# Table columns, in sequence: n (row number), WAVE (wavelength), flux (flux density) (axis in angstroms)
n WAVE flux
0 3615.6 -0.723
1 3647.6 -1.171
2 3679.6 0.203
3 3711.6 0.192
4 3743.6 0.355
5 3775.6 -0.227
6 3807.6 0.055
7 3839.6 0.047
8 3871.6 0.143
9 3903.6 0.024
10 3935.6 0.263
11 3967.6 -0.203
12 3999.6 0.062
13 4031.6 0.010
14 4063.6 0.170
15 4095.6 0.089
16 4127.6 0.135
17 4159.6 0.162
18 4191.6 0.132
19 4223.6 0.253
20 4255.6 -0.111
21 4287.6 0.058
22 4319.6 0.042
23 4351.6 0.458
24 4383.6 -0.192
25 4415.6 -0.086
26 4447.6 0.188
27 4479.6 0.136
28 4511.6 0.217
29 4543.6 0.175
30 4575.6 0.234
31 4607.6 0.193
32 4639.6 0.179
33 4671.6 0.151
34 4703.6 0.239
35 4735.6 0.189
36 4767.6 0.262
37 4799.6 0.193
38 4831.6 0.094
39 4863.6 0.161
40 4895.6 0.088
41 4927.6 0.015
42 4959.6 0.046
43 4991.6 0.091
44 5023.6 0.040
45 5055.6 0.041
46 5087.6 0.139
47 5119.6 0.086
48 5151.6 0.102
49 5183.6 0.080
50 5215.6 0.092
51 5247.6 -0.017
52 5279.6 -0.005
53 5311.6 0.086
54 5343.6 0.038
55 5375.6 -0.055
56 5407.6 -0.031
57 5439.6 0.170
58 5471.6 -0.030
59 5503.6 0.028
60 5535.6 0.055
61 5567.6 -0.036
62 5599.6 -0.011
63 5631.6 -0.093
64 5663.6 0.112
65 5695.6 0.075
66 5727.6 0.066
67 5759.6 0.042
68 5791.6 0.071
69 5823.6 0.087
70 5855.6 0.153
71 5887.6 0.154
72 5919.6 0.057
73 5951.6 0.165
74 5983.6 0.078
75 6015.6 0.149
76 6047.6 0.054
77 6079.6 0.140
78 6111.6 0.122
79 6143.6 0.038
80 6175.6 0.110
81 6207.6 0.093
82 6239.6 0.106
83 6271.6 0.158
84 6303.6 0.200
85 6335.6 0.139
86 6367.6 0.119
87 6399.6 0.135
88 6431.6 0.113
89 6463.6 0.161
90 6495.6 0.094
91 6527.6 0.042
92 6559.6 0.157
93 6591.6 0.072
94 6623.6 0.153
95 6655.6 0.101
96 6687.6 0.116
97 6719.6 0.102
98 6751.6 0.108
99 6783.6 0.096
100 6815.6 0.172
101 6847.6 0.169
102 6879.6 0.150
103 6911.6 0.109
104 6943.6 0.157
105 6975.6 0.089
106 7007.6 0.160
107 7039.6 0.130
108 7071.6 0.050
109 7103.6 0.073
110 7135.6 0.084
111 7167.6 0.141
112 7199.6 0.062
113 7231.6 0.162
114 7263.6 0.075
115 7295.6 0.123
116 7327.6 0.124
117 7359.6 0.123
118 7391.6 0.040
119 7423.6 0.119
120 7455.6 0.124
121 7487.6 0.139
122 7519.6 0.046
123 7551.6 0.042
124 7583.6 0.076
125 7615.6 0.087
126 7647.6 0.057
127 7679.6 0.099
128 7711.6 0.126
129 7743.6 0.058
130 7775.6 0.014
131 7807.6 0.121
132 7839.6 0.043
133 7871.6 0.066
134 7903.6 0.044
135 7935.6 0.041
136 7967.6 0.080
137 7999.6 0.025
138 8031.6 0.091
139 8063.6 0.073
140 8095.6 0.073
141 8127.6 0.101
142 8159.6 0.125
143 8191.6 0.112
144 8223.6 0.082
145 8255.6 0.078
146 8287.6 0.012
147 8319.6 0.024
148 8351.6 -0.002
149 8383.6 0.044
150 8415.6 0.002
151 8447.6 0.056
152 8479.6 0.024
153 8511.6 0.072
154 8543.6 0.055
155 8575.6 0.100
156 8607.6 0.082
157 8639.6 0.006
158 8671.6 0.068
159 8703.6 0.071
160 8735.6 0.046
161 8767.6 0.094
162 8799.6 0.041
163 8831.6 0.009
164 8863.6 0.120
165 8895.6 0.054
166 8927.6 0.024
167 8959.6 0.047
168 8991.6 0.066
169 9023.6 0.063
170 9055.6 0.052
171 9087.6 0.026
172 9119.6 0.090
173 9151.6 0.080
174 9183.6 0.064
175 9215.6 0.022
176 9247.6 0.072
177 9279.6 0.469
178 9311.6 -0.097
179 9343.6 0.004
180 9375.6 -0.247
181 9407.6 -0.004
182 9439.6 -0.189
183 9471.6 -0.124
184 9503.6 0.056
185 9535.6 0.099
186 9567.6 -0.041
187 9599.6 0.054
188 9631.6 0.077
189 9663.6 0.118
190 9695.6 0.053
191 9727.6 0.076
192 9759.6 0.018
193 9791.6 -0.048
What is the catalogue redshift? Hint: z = 1.49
